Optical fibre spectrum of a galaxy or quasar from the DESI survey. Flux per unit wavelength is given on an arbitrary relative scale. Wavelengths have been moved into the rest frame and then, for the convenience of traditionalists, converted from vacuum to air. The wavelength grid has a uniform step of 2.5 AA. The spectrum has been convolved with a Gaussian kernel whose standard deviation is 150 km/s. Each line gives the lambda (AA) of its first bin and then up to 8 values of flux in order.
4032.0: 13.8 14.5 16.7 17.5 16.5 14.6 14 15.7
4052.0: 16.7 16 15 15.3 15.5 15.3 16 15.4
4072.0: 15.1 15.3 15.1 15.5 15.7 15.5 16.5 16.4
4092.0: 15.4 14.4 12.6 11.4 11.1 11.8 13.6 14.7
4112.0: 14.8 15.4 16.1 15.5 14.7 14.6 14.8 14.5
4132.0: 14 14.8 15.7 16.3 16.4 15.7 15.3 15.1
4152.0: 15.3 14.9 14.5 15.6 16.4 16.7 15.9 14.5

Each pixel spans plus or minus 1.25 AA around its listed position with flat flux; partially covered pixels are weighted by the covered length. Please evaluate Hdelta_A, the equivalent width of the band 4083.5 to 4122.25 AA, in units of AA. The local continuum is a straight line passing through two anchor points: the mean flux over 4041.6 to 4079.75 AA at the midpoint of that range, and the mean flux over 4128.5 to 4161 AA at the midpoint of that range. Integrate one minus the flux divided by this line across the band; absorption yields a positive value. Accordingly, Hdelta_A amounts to 2.5 AA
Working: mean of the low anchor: 15.4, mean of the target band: 14.4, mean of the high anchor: 15.3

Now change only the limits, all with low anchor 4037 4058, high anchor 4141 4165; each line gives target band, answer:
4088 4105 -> 2.5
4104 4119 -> 1.0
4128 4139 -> 0.5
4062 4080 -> 0.4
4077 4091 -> -0.1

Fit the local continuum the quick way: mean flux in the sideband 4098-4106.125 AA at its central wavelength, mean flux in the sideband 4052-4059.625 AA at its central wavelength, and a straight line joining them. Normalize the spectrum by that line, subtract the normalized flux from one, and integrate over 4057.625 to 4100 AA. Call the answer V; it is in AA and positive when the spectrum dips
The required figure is -4.9 AA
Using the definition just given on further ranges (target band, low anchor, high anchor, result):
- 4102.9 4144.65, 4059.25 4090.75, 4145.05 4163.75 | 1.60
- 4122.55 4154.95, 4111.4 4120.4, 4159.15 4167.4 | 1.37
